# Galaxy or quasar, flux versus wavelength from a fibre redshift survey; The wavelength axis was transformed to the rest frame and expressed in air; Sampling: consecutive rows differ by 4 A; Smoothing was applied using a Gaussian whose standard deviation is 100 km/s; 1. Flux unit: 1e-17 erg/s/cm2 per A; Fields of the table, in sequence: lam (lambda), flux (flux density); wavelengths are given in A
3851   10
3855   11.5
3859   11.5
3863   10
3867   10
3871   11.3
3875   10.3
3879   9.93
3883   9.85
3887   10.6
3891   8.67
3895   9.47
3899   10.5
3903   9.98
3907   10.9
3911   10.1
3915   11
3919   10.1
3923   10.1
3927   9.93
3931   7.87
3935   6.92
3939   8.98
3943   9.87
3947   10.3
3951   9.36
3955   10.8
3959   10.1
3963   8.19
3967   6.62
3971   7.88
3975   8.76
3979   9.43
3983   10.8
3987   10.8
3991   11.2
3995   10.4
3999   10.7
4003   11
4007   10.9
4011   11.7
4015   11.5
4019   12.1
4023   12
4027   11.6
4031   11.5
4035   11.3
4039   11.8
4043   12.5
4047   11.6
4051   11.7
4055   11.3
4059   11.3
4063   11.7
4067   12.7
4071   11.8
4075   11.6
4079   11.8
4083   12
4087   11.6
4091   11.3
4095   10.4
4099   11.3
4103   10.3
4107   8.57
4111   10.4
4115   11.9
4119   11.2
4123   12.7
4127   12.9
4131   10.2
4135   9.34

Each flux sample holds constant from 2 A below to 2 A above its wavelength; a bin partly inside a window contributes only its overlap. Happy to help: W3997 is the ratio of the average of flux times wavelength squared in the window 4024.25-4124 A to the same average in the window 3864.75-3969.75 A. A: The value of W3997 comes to 1.28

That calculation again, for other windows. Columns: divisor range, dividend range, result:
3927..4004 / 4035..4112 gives 1.27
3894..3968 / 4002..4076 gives 1.29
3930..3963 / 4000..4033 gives 1.29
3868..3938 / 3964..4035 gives 1.12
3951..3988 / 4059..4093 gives 1.35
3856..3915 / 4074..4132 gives 1.22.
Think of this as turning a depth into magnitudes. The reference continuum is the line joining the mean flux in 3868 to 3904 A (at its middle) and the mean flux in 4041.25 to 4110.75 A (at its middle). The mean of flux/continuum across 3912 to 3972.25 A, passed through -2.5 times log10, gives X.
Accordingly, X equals 0.133 mag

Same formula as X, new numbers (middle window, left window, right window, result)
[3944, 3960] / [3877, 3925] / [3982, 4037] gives 0.05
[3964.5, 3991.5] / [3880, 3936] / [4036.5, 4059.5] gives 0.17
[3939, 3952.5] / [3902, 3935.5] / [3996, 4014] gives 0.05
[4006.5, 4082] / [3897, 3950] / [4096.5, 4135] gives -0.12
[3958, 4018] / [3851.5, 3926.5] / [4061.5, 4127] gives 0.08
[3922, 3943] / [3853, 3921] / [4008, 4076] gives 0.22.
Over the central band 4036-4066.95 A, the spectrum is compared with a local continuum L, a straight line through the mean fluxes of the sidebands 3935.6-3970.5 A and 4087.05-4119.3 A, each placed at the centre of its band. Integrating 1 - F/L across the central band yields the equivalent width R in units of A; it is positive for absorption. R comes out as -4.9 A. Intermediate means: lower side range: 9.12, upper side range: 10.7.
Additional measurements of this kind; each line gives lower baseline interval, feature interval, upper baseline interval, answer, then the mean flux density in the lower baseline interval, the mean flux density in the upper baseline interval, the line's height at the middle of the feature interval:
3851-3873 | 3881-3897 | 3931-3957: 1.0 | 10.8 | 9.26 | 10.3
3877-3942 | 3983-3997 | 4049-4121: -0.5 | 9.68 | 11.3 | 10.4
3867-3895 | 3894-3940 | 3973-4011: 2.4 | 10.1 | 10.5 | 10.2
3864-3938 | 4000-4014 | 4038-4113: -0.6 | 9.85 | 11.3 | 10.8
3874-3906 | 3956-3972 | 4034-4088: 3.5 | 9.93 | 11.8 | 10.7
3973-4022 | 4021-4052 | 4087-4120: -2.8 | 10.8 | 10.7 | 10.8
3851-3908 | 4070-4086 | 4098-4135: -1.4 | 10.3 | 11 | 10.8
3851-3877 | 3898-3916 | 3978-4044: 0.7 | 10.7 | 11.3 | 10.9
